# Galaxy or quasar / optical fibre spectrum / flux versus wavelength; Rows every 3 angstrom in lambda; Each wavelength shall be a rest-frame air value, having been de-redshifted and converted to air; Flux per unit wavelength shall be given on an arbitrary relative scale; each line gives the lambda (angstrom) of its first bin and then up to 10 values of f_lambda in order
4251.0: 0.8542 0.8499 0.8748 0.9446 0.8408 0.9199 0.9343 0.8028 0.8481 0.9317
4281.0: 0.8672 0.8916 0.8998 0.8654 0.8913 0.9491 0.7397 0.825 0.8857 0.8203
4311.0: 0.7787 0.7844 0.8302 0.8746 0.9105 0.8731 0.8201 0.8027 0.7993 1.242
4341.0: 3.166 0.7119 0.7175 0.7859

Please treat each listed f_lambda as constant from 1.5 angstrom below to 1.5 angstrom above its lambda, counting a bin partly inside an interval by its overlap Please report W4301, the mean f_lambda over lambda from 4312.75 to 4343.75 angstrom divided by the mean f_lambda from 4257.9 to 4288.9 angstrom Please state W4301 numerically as 1.24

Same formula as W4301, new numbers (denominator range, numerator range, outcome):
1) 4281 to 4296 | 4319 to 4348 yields 1.24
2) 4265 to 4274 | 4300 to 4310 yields 0.95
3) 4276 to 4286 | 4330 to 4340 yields 1.18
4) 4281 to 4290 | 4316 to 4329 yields 0.98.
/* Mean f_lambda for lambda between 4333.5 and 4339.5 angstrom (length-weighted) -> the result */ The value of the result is 1.02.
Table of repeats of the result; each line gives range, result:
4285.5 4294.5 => 0.885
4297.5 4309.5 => 0.818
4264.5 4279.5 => 0.887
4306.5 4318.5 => 0.803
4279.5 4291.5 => 0.881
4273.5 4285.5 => 0.885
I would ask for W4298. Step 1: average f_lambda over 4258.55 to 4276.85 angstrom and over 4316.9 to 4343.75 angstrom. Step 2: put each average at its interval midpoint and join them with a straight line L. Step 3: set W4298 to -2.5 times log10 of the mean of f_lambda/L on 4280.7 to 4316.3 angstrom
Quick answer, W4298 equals 0.19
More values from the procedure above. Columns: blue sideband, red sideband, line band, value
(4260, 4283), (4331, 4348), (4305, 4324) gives 0.324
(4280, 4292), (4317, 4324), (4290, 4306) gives 0.028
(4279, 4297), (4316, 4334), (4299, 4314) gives 0.075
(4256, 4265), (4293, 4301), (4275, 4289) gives -0.029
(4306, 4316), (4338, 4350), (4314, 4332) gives 0.188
